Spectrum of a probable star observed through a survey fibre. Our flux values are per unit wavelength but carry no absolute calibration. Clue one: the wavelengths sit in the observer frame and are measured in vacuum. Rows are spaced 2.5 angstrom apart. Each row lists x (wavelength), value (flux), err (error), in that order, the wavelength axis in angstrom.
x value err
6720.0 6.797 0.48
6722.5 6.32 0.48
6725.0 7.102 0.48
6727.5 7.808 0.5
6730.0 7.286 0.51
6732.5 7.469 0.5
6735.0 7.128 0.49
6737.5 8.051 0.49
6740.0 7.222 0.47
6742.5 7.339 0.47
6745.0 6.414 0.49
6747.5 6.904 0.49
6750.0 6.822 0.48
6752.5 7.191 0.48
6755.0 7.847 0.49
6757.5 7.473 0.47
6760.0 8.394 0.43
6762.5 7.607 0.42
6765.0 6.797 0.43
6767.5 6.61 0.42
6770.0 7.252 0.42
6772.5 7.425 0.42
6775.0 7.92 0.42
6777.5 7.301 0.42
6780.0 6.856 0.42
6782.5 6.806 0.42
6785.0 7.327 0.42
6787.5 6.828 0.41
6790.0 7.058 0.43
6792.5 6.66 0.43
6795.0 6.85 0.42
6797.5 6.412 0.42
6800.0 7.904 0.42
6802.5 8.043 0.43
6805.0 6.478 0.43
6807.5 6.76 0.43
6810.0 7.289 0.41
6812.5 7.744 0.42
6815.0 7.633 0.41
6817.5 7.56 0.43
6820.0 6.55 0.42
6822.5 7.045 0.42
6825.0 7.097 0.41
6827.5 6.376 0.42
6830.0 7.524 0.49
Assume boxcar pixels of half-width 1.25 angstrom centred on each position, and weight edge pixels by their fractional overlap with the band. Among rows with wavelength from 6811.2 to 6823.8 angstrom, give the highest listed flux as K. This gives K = 7.744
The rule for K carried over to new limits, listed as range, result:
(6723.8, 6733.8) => 7.808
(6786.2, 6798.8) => 7.058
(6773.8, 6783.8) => 7.92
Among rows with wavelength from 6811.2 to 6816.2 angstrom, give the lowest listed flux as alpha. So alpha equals 7.633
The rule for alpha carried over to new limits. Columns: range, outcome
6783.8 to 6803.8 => 6.412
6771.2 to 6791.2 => 6.806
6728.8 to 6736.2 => 7.128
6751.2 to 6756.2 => 7.191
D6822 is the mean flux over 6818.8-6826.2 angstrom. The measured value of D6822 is 6.9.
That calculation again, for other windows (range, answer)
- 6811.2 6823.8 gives 7.31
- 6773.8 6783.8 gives 7.22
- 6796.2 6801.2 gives 7.15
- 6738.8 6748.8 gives 6.97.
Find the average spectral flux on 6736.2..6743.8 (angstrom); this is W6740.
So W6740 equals 7.53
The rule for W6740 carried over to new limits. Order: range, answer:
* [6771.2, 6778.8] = 7.54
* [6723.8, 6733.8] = 7.42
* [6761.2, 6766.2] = 7.22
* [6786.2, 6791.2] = 6.95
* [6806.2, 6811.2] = 7.02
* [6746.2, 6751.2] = 6.86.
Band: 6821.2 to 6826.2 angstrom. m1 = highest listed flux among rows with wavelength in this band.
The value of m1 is 7.097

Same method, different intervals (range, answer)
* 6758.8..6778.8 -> 8.394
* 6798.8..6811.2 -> 8.043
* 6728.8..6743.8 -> 8.051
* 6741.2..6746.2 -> 7.339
